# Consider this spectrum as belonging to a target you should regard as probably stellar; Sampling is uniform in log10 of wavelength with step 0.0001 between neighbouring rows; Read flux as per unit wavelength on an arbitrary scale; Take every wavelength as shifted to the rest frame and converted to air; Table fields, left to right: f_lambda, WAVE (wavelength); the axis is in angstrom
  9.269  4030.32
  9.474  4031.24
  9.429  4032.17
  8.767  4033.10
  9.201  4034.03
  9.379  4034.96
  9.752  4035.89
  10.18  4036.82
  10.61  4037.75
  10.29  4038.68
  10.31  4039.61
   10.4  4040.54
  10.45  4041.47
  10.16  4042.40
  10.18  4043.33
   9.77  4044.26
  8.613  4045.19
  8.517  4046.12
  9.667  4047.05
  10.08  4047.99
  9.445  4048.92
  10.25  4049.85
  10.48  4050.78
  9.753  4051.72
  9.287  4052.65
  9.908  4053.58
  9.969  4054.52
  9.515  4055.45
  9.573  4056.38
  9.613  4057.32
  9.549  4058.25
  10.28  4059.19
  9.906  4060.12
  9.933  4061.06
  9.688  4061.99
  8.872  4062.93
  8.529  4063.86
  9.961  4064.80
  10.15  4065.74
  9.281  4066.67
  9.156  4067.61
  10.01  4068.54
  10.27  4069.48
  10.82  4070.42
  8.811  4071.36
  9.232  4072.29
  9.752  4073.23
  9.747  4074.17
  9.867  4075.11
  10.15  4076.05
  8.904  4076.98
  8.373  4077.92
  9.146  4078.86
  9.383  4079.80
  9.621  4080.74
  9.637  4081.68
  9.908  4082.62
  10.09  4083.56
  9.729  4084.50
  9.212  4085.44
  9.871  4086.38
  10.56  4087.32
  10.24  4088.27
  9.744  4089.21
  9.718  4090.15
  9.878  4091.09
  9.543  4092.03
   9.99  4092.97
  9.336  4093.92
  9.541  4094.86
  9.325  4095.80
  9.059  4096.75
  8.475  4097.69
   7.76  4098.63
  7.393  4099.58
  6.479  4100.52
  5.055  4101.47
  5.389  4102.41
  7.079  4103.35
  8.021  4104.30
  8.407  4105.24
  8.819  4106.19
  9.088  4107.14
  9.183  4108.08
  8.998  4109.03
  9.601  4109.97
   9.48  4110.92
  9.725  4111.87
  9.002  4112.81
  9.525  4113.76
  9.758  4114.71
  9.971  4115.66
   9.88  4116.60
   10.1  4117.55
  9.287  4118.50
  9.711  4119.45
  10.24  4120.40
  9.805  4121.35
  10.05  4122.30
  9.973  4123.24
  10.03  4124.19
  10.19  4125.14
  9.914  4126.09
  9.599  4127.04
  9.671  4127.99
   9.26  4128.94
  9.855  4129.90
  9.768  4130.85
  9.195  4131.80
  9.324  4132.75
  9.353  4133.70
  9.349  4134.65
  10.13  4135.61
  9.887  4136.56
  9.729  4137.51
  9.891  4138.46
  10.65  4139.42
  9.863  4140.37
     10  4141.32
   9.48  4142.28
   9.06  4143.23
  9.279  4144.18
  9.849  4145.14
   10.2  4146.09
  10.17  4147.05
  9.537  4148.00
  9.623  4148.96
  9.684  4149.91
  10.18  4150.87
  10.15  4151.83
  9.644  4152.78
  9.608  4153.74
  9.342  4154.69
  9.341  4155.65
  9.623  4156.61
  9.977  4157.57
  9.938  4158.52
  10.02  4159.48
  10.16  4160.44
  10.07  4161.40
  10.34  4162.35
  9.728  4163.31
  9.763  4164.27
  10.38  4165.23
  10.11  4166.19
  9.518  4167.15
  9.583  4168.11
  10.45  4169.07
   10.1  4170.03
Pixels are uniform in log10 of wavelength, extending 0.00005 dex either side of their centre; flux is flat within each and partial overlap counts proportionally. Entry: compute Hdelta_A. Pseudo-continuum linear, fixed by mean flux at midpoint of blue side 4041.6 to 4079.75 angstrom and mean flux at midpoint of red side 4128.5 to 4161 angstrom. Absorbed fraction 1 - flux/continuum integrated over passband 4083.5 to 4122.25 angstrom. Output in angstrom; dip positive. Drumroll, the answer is 2.4 angstrom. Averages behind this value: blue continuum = 9.63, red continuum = 9.74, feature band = 9.07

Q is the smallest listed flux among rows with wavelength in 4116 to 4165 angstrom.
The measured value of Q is 9.06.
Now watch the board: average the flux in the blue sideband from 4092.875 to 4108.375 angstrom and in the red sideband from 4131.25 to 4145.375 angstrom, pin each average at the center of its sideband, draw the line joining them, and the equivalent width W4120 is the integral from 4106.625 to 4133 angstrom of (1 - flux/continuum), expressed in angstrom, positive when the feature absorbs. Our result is -2.3 angstrom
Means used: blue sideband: 8.08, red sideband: 9.67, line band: 9.65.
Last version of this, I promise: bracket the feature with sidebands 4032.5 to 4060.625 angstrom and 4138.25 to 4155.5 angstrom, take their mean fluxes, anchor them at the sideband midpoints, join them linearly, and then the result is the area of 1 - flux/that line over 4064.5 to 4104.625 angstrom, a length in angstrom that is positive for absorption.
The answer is 2.6 angstrom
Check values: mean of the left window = 9.79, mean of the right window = 9.78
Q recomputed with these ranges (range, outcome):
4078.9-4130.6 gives 5.055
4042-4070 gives 8.517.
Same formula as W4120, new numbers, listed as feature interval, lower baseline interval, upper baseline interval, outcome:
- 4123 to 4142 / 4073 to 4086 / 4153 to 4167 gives 0.0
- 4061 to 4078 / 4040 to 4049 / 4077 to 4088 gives 0.1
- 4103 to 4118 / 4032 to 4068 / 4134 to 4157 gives 0.9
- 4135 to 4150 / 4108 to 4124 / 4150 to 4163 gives 0.0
